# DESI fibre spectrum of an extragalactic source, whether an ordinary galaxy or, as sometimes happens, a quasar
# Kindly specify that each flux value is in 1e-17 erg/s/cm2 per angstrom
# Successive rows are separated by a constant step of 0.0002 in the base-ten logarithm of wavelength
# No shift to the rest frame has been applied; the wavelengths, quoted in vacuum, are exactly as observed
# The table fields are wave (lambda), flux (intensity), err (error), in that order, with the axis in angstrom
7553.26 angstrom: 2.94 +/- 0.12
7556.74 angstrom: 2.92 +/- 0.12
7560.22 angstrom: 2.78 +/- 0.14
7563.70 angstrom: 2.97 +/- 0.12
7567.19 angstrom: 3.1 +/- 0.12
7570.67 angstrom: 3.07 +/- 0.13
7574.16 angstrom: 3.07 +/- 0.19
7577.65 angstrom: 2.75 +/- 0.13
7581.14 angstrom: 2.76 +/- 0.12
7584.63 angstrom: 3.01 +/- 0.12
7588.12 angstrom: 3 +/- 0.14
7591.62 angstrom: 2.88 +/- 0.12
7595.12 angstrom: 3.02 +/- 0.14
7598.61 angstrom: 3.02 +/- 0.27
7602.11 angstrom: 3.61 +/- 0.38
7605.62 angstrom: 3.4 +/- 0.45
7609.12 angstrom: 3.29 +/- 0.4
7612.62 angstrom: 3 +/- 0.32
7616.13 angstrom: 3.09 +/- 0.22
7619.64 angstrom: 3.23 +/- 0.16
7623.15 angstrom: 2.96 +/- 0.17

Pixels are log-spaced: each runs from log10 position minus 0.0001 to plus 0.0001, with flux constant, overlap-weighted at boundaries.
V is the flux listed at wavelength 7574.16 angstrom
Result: 3.07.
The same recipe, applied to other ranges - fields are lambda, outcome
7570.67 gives 3.07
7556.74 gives 2.92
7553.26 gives 2.94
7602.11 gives 3.61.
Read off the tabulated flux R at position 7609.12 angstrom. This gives 3.29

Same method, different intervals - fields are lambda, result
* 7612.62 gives 3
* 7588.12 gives 3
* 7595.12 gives 3.02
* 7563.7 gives 2.97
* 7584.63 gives 3.01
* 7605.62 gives 3.4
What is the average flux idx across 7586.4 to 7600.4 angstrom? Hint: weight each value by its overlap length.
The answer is 2.98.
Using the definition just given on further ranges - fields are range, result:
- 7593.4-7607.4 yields 3.26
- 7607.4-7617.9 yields 3.13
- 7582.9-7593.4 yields 2.96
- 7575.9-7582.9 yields 2.76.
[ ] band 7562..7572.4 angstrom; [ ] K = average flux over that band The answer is 3.05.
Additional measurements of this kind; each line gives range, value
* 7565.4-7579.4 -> 3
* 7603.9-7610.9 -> 3.35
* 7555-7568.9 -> 2.94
